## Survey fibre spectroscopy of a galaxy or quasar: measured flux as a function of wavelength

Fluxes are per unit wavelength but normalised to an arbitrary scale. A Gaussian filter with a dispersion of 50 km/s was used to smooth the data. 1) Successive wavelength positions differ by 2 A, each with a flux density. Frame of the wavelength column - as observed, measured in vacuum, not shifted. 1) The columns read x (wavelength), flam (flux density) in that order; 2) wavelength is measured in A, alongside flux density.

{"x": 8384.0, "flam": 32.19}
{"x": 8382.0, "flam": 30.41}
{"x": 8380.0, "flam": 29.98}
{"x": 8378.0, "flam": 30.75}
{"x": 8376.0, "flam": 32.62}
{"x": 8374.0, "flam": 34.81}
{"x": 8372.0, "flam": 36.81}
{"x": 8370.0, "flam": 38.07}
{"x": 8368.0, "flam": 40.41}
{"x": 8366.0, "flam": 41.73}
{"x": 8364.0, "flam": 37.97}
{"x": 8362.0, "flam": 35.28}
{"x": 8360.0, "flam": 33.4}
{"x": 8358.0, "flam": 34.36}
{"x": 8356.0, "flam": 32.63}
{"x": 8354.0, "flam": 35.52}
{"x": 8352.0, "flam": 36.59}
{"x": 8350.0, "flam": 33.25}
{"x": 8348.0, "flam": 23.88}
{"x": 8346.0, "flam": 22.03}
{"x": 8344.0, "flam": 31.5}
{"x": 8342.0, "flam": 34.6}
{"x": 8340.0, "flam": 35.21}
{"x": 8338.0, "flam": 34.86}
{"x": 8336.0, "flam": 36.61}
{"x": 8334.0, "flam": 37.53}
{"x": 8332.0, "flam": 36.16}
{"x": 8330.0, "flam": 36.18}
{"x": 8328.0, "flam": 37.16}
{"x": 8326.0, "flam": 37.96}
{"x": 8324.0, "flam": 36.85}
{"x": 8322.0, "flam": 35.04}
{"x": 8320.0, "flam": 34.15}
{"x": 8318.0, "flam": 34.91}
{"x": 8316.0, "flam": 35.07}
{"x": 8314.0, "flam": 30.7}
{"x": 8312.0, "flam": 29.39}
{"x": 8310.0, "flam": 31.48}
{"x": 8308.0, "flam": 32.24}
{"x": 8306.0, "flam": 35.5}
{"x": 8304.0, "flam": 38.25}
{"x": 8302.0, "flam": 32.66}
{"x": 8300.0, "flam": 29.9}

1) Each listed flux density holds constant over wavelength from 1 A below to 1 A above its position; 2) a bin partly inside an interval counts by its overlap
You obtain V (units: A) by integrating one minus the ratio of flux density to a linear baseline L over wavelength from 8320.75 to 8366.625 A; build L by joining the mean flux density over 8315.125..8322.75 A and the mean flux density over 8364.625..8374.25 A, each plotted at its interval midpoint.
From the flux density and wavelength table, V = 2.6 A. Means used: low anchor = 34.8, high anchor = 38.6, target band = 34.6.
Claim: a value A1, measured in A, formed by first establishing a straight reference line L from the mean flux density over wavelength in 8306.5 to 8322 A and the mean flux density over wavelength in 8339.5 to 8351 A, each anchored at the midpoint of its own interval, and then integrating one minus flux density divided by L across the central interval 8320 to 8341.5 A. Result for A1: -3.4 A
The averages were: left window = 32.8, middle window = 36.2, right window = 29.9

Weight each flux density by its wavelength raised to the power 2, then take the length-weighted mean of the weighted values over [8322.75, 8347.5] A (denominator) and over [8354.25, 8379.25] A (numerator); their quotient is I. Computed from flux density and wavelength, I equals 1.04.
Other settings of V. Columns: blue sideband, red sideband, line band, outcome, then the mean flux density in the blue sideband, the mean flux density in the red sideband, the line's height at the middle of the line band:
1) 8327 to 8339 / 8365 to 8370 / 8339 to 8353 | 2.6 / 36.4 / 40.5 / 37.9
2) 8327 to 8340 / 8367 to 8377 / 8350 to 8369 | 0.1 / 36.3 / 36.5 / 36.5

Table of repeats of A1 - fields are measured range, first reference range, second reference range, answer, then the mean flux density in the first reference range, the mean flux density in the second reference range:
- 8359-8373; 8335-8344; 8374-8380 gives -2.1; 34.9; 31.9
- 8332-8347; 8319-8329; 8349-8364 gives 0.9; 36.2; 34.7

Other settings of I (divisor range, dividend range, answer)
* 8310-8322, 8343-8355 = 0.93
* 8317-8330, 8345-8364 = 0.90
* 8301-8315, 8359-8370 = 1.16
